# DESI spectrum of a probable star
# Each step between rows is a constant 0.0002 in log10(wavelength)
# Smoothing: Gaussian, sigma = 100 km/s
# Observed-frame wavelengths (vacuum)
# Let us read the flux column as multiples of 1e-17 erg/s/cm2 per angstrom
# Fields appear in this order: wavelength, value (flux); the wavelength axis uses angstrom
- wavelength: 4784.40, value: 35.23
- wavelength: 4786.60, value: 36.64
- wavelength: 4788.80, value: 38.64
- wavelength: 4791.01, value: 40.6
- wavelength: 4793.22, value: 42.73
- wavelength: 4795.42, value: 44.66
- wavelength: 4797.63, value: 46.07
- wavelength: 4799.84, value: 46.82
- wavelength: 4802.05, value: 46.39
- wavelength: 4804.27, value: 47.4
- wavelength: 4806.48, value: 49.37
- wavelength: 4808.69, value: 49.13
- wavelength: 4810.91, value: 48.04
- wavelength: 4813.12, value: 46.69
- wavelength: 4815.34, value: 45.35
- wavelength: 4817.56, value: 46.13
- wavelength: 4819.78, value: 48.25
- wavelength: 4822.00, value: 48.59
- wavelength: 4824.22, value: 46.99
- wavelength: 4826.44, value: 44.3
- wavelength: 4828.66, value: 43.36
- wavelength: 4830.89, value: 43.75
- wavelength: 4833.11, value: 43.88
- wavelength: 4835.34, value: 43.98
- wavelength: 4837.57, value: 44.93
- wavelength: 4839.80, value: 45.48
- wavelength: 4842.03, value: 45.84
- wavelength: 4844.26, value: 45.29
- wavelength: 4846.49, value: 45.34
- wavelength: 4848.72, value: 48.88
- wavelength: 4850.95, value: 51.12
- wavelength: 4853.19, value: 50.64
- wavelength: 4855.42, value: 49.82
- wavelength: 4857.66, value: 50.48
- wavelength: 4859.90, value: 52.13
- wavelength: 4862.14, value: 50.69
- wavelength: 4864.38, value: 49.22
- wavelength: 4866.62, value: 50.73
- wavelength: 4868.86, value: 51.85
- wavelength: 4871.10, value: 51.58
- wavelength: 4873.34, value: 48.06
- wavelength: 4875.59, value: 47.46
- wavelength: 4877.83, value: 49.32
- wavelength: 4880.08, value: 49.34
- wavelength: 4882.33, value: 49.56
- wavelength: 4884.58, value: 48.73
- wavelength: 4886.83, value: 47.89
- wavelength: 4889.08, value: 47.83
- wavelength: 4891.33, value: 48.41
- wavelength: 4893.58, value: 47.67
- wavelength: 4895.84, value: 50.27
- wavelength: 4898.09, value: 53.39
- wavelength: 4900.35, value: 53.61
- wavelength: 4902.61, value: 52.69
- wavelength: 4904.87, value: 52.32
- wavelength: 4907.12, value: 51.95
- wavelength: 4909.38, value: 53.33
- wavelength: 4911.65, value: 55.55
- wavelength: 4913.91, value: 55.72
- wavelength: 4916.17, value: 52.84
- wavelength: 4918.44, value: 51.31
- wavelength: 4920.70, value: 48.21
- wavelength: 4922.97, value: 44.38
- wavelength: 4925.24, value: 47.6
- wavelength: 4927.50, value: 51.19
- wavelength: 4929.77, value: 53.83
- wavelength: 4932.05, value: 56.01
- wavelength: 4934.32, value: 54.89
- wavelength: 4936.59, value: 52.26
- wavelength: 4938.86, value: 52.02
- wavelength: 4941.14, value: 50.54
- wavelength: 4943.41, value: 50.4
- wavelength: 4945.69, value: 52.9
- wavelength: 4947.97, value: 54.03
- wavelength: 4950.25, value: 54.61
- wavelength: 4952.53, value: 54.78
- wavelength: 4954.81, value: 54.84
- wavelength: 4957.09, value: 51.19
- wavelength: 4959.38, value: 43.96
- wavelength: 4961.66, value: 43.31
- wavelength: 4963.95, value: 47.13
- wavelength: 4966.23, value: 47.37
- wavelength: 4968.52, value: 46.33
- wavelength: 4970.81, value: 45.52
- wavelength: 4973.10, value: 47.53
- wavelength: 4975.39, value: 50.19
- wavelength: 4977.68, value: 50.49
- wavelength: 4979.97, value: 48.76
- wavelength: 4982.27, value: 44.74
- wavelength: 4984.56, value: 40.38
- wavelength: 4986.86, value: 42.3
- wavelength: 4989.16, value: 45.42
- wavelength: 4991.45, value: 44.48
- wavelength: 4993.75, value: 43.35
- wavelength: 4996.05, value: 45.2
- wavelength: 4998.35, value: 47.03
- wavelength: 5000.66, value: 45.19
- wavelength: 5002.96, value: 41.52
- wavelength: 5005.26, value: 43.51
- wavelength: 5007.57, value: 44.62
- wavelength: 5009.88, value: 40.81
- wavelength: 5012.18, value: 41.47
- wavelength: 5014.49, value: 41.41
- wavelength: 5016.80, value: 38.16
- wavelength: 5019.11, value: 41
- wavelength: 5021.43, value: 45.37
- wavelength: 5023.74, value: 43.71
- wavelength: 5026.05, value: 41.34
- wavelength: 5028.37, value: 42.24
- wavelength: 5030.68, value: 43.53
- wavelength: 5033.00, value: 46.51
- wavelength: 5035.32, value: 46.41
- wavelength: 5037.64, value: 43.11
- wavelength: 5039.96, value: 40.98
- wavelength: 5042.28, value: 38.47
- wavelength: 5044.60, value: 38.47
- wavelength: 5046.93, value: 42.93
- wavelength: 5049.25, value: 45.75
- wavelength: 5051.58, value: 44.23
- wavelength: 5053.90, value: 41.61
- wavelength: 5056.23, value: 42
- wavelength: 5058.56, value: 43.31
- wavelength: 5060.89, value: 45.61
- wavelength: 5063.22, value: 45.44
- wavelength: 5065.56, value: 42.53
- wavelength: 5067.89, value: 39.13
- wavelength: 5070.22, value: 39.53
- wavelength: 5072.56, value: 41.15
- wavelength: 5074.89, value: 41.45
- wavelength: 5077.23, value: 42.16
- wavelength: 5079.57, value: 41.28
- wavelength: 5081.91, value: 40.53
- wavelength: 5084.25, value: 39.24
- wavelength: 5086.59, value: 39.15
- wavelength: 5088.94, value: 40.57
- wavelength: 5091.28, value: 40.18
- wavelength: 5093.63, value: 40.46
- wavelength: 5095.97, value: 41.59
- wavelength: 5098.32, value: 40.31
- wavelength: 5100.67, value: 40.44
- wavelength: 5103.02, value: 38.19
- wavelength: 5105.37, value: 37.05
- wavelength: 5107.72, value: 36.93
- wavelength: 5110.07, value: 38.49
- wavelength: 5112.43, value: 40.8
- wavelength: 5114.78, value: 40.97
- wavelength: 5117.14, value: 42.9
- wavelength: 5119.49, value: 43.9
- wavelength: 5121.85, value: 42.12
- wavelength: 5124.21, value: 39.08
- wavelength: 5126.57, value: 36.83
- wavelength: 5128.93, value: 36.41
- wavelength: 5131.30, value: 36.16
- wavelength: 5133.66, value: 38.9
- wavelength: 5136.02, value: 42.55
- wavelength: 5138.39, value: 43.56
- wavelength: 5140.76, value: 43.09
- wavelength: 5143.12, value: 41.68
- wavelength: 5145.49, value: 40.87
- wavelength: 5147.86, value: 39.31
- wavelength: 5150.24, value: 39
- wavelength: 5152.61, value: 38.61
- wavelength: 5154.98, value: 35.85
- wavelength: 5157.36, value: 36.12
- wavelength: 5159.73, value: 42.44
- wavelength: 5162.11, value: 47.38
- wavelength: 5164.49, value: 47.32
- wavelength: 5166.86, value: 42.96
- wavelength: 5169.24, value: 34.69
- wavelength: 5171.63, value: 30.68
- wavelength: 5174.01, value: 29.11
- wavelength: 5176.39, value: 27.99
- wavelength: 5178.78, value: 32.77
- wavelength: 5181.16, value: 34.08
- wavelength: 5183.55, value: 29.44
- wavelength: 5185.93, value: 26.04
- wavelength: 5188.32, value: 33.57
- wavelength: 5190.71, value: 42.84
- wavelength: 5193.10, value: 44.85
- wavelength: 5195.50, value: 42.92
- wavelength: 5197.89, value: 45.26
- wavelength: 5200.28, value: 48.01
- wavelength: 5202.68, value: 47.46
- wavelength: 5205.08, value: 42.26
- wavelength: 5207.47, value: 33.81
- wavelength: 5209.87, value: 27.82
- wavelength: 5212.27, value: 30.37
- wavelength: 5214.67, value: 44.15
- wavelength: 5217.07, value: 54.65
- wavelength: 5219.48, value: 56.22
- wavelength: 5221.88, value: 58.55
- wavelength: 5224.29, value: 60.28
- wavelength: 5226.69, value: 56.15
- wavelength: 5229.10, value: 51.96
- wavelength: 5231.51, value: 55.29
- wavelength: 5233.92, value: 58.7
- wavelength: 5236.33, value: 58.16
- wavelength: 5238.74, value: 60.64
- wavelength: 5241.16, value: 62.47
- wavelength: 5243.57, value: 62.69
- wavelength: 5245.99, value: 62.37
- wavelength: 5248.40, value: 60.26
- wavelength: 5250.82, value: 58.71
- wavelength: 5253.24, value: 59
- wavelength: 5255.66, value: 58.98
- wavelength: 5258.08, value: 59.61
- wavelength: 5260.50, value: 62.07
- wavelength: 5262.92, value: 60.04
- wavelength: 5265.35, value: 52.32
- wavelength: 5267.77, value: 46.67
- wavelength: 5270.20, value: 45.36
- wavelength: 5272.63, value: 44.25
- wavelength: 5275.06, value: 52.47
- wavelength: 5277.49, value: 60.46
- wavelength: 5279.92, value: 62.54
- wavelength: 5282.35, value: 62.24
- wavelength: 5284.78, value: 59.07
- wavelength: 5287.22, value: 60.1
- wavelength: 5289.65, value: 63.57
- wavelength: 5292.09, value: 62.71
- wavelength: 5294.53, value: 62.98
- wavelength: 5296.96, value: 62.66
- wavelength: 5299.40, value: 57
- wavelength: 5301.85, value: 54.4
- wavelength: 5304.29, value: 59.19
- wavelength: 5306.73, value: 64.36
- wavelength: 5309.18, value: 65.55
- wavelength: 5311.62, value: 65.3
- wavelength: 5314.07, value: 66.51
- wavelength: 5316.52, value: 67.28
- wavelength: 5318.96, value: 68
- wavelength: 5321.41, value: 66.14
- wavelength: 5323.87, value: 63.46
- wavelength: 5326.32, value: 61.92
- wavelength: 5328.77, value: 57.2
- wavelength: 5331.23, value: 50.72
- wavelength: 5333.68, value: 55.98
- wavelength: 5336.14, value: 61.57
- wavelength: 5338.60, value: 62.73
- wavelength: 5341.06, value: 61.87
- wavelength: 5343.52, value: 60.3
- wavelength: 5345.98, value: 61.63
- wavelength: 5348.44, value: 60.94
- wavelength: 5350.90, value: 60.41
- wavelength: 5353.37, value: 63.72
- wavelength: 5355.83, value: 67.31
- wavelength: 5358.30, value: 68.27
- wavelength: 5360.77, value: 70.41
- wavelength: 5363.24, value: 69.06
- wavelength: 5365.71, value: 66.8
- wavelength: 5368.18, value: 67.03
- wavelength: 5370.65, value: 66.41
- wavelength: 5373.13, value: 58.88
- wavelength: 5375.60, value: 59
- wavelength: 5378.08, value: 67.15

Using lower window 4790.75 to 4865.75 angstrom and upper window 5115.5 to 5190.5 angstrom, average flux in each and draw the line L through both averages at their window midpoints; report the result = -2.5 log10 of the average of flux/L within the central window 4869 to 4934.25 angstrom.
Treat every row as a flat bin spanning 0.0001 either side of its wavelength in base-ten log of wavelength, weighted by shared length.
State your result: -0.13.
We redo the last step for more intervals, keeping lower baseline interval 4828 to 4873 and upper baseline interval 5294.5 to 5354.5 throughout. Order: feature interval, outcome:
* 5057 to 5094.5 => 0.299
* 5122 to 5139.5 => 0.388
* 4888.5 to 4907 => -0.034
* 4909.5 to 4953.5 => -0.041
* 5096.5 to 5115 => 0.376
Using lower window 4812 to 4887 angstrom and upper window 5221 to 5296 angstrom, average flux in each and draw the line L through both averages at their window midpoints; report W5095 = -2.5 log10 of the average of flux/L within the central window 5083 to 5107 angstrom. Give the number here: 0.33 mag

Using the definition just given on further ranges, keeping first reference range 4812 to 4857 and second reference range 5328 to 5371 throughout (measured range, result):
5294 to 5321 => -0.03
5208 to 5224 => 0.27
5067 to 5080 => 0.31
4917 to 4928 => 0.02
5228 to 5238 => 0.05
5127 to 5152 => 0.37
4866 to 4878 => -0.05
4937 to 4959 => -0.05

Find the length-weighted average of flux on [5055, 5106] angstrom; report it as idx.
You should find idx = 41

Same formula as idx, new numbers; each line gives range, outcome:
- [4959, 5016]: 44.9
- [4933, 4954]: 53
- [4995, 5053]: 42.9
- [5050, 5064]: 43.7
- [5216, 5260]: 58.7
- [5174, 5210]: 37.3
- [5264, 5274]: 47.4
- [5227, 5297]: 58.1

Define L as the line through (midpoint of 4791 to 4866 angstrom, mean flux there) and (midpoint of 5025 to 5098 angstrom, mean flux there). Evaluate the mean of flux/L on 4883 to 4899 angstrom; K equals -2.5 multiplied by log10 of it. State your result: -0.081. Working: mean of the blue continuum 47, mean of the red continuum 41.9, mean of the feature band 49.1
